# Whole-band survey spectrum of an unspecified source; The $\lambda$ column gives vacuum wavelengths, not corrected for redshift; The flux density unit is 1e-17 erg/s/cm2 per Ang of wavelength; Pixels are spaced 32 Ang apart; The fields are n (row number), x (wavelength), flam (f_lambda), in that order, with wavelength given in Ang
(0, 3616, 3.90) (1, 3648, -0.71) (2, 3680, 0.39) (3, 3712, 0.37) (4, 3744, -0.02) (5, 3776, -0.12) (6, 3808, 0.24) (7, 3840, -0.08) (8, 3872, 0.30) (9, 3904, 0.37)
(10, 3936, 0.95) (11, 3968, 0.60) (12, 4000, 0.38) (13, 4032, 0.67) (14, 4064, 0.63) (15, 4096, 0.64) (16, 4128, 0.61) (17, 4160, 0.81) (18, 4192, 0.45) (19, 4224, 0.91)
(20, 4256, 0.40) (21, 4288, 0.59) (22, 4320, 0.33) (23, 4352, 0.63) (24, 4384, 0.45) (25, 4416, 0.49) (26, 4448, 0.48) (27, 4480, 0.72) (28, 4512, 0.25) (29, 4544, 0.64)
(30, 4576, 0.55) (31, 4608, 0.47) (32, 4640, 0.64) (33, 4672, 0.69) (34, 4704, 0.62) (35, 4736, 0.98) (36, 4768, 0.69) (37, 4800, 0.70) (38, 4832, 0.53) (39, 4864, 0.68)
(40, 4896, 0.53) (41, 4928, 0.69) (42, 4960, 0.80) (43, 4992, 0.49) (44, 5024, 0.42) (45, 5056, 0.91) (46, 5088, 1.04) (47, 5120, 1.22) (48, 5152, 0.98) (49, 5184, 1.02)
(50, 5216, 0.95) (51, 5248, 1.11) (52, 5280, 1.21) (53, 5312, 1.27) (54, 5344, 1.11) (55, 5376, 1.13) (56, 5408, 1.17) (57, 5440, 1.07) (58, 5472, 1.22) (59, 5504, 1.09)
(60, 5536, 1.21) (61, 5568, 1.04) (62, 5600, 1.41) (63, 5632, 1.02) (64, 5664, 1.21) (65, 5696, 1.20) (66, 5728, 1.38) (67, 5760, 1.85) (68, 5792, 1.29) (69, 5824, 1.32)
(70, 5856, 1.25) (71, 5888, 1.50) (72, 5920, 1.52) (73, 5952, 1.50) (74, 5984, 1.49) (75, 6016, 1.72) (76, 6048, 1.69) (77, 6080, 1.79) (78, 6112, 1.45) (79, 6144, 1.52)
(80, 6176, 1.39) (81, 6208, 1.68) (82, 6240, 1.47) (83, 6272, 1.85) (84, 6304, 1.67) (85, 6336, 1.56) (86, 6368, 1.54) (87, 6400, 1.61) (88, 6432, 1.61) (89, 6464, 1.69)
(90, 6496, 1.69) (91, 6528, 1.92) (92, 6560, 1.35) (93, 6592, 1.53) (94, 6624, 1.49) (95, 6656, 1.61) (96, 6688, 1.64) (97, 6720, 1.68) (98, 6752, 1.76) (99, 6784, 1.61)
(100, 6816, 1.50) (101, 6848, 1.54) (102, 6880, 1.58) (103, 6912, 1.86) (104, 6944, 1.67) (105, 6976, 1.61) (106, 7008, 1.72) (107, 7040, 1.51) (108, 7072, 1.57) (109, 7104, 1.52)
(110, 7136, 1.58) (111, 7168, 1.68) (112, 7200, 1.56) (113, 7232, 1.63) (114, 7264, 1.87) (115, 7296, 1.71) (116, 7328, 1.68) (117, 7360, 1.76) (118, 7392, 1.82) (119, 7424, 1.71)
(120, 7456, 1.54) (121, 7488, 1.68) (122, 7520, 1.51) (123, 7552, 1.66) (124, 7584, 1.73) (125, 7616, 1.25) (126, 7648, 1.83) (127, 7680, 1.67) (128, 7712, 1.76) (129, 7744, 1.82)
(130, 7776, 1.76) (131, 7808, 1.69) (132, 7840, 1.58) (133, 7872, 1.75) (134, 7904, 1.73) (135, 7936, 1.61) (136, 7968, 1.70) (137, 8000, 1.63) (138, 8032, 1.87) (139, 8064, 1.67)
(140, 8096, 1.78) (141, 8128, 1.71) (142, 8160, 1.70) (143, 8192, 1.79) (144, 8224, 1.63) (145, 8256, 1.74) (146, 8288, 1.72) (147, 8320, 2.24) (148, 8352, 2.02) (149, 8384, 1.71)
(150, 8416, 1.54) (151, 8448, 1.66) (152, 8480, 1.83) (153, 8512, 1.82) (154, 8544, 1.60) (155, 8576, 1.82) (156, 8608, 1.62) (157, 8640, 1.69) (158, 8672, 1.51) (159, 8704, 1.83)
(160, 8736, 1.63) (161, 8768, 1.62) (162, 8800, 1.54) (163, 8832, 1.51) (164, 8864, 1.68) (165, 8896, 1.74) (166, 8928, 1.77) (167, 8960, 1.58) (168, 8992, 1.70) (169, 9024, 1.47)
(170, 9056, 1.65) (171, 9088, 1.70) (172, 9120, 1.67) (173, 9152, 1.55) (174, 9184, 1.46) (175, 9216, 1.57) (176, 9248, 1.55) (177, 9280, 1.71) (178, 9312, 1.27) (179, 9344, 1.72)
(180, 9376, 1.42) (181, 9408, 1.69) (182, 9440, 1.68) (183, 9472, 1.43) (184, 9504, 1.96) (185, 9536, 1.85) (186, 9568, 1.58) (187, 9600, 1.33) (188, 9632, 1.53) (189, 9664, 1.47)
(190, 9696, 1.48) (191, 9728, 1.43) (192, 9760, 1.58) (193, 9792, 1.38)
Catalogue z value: 0.266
